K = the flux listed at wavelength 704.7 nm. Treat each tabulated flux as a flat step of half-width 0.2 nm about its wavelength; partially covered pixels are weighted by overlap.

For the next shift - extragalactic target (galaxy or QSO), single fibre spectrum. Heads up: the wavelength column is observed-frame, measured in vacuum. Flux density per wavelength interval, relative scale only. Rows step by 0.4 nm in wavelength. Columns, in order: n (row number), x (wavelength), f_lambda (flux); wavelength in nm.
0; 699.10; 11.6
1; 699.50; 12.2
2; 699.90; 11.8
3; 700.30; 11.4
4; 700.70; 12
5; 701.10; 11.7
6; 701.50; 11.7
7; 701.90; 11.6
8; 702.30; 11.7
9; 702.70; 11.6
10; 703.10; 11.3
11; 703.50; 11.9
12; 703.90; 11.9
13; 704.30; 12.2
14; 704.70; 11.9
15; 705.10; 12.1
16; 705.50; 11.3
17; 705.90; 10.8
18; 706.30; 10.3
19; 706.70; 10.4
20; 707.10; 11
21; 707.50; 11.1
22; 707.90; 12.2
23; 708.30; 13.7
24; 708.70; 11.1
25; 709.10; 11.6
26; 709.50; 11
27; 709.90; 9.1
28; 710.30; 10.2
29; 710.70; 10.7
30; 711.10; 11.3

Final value 11.9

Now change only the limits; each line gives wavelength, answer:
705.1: 12.1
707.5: 11.1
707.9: 12.2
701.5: 11.7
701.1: 11.7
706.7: 10.4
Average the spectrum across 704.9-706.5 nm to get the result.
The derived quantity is 11.1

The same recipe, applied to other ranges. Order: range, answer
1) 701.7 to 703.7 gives 11.6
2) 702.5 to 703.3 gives 11.4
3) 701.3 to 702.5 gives 11.7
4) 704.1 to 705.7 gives 11.9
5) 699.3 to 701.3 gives 11.8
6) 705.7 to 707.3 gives 10.6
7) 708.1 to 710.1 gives 11.3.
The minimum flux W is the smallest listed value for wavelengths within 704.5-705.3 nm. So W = 11.9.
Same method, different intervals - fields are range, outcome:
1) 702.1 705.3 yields 11.3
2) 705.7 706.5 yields 10.3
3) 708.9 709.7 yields 11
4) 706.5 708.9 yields 10.4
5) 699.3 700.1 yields 11.8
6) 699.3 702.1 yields 11.4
